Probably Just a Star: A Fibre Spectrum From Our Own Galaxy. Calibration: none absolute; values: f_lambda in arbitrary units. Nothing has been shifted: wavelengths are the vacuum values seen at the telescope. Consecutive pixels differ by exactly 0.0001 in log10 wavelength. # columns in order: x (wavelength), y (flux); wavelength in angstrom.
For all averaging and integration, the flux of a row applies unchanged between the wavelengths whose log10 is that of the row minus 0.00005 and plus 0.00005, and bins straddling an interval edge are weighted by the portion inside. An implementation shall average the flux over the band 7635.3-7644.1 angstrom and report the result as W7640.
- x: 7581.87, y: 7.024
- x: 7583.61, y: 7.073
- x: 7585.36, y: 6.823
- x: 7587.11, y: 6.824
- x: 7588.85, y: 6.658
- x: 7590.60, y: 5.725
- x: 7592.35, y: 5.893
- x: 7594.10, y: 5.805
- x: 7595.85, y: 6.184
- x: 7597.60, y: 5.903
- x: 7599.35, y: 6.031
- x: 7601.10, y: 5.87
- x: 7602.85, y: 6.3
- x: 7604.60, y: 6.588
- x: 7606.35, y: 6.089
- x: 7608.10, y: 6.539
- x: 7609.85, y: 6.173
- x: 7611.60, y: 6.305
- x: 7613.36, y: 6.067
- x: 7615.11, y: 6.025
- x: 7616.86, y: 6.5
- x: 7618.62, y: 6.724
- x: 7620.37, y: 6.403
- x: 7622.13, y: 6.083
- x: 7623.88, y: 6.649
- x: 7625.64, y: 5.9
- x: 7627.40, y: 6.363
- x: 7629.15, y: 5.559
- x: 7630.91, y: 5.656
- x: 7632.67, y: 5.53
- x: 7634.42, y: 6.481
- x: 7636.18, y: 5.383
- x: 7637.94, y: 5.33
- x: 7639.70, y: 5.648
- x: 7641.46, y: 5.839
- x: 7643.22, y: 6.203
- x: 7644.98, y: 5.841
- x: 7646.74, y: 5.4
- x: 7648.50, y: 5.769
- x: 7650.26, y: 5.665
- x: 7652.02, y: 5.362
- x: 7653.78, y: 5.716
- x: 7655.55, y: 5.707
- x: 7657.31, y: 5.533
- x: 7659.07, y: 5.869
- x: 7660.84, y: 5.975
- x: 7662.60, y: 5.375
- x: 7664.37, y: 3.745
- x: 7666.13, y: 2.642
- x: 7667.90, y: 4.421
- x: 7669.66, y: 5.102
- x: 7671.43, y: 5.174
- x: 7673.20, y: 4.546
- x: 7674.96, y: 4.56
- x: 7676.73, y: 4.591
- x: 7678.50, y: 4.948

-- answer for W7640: 5.68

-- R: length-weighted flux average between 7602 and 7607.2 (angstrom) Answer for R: 6.33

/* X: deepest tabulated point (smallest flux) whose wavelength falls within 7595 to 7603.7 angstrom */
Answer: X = 5.87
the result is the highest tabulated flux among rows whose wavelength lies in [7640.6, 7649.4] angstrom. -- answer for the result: 6.203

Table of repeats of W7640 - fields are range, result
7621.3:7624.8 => 6.37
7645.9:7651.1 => 5.62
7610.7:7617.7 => 6.22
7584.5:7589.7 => 6.77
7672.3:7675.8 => 4.56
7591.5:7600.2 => 5.96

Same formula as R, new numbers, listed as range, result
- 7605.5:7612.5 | 6.28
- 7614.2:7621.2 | 6.42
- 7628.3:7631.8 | 5.6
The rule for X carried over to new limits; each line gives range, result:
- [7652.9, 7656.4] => 5.707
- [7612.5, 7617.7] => 6.025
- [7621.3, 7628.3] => 5.9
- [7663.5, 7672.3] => 2.642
